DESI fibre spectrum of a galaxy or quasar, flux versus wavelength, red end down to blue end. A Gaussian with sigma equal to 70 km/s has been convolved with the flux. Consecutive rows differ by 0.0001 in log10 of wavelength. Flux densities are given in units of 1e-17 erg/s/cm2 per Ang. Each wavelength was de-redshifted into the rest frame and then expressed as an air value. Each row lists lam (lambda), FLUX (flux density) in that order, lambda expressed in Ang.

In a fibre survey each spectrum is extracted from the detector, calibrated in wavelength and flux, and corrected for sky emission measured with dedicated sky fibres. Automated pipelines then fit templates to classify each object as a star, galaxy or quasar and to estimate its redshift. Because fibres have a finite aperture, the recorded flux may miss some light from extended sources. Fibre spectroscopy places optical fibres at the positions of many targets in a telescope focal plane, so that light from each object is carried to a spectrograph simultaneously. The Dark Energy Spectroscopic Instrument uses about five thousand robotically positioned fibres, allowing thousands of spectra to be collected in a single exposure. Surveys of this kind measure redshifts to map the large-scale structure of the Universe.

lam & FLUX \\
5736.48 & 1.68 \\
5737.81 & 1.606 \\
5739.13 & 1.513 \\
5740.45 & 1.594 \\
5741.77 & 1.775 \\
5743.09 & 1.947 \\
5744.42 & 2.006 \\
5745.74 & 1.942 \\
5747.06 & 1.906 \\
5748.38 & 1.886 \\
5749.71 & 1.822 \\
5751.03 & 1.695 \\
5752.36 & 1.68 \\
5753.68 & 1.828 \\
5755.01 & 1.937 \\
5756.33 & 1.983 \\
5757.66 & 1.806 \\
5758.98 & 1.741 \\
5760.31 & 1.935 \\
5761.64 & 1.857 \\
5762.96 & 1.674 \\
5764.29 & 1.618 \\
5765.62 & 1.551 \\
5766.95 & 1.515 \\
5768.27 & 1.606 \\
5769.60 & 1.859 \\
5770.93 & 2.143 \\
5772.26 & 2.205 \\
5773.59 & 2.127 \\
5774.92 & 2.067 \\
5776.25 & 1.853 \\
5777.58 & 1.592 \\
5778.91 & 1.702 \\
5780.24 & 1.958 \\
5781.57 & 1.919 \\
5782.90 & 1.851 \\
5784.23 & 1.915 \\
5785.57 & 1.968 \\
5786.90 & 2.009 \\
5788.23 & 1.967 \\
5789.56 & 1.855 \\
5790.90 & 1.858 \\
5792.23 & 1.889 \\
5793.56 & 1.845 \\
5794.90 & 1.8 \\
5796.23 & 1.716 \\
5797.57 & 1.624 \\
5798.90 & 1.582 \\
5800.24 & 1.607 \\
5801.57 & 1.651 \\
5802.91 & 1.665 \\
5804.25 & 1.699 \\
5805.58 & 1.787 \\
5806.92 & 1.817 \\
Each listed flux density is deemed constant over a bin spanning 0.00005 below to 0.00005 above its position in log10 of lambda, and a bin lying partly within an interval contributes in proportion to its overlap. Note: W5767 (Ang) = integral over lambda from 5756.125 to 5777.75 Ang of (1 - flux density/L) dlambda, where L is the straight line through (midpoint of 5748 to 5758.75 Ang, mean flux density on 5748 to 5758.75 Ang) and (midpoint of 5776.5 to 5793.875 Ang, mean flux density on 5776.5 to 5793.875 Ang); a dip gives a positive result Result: 0.13 Ang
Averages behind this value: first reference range 1.82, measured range 1.83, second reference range 1.87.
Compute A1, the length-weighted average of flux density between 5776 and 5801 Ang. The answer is 1.82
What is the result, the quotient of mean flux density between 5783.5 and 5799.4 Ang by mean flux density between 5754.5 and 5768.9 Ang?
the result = 1.1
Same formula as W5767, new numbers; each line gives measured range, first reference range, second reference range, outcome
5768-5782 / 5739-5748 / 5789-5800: -1.0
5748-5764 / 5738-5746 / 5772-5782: 0.2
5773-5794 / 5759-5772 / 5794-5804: -2.3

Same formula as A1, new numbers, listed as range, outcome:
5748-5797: 1.84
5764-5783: 1.84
